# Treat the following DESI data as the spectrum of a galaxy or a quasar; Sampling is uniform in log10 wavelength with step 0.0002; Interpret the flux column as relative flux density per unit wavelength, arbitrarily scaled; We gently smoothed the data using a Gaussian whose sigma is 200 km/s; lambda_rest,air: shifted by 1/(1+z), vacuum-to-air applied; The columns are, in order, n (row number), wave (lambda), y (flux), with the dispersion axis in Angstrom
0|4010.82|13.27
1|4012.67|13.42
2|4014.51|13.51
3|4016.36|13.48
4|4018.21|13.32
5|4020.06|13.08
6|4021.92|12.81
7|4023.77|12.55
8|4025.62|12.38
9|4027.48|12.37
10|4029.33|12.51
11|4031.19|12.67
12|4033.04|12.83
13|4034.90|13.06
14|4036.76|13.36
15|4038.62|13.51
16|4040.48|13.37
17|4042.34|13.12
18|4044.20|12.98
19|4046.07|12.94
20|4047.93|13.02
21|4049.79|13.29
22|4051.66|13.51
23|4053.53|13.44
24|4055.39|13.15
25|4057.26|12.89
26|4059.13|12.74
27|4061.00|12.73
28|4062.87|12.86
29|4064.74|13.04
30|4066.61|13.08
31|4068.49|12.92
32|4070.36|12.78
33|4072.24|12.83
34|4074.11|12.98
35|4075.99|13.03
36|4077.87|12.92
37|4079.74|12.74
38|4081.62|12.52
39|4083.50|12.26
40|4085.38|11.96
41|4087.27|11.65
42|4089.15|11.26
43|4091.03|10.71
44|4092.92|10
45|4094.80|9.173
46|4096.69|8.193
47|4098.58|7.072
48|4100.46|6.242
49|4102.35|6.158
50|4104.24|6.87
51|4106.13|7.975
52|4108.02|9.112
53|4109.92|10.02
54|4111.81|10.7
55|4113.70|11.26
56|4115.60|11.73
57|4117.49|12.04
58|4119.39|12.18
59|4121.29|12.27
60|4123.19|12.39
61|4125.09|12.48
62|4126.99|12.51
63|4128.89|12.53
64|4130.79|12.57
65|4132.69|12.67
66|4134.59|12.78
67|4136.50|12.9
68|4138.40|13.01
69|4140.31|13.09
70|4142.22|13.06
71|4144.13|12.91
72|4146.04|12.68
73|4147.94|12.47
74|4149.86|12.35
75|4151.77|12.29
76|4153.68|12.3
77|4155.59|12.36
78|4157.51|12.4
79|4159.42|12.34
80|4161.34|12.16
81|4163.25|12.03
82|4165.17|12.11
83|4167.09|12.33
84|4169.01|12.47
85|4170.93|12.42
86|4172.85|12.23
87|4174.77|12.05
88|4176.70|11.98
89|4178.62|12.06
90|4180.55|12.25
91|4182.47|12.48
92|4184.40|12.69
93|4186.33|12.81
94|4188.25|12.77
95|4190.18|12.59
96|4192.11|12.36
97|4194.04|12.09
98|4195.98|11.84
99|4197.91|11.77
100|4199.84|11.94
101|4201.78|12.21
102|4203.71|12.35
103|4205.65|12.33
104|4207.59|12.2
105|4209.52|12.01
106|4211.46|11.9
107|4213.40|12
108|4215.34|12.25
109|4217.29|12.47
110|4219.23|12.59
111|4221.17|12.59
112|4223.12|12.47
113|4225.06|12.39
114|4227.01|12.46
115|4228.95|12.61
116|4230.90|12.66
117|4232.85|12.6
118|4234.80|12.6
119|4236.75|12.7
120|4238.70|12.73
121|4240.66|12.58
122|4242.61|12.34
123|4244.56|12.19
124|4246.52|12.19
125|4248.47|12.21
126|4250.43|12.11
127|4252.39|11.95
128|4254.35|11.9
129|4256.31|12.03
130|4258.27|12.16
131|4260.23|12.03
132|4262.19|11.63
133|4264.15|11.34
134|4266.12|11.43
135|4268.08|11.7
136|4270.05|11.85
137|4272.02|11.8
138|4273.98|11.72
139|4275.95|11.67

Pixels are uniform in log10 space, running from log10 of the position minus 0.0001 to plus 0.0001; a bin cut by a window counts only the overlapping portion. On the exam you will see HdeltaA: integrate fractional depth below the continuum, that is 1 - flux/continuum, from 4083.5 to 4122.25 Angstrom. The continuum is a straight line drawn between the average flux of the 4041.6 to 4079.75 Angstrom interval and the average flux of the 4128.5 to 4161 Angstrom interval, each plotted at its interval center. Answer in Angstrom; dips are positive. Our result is 8.84 Angstrom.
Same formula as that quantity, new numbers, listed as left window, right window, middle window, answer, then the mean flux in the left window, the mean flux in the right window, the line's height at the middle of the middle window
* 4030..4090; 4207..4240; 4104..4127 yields 3.19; 12.9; 12.4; 12.7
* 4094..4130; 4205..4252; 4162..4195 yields -2.76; 10.1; 12.4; 11.4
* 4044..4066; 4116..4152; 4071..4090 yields 0.70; 13.1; 12.6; 12.9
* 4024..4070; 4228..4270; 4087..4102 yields 4.38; 13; 12.2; 12.8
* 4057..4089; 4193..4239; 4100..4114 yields 4.54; 12.7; 12.3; 12.6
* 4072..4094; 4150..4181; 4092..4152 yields 5.39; 12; 12.2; 12.1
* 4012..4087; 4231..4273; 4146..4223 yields 0.61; 12.9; 12.1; 12.4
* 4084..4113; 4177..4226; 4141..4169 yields -3.94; 9.2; 12.3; 10.9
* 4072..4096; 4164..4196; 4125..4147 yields -1.27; 11.8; 12.3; 12.1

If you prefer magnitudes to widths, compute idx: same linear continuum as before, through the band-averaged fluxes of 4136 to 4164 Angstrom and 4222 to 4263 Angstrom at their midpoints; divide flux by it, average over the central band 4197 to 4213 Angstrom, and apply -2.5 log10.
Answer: 0.029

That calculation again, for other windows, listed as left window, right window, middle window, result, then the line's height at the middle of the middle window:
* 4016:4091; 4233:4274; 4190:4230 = 0.00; 12.2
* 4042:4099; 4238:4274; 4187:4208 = -0.01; 12.1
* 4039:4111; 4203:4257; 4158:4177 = -0.02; 12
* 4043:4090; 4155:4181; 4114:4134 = 0.01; 12.5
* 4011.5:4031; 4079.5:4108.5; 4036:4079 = -0.16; 11.2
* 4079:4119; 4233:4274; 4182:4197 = -0.11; 11.2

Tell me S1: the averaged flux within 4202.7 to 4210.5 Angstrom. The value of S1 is 12.2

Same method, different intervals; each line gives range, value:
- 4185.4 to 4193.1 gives 12.6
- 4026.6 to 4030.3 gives 12.4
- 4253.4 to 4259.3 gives 12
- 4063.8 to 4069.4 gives 13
